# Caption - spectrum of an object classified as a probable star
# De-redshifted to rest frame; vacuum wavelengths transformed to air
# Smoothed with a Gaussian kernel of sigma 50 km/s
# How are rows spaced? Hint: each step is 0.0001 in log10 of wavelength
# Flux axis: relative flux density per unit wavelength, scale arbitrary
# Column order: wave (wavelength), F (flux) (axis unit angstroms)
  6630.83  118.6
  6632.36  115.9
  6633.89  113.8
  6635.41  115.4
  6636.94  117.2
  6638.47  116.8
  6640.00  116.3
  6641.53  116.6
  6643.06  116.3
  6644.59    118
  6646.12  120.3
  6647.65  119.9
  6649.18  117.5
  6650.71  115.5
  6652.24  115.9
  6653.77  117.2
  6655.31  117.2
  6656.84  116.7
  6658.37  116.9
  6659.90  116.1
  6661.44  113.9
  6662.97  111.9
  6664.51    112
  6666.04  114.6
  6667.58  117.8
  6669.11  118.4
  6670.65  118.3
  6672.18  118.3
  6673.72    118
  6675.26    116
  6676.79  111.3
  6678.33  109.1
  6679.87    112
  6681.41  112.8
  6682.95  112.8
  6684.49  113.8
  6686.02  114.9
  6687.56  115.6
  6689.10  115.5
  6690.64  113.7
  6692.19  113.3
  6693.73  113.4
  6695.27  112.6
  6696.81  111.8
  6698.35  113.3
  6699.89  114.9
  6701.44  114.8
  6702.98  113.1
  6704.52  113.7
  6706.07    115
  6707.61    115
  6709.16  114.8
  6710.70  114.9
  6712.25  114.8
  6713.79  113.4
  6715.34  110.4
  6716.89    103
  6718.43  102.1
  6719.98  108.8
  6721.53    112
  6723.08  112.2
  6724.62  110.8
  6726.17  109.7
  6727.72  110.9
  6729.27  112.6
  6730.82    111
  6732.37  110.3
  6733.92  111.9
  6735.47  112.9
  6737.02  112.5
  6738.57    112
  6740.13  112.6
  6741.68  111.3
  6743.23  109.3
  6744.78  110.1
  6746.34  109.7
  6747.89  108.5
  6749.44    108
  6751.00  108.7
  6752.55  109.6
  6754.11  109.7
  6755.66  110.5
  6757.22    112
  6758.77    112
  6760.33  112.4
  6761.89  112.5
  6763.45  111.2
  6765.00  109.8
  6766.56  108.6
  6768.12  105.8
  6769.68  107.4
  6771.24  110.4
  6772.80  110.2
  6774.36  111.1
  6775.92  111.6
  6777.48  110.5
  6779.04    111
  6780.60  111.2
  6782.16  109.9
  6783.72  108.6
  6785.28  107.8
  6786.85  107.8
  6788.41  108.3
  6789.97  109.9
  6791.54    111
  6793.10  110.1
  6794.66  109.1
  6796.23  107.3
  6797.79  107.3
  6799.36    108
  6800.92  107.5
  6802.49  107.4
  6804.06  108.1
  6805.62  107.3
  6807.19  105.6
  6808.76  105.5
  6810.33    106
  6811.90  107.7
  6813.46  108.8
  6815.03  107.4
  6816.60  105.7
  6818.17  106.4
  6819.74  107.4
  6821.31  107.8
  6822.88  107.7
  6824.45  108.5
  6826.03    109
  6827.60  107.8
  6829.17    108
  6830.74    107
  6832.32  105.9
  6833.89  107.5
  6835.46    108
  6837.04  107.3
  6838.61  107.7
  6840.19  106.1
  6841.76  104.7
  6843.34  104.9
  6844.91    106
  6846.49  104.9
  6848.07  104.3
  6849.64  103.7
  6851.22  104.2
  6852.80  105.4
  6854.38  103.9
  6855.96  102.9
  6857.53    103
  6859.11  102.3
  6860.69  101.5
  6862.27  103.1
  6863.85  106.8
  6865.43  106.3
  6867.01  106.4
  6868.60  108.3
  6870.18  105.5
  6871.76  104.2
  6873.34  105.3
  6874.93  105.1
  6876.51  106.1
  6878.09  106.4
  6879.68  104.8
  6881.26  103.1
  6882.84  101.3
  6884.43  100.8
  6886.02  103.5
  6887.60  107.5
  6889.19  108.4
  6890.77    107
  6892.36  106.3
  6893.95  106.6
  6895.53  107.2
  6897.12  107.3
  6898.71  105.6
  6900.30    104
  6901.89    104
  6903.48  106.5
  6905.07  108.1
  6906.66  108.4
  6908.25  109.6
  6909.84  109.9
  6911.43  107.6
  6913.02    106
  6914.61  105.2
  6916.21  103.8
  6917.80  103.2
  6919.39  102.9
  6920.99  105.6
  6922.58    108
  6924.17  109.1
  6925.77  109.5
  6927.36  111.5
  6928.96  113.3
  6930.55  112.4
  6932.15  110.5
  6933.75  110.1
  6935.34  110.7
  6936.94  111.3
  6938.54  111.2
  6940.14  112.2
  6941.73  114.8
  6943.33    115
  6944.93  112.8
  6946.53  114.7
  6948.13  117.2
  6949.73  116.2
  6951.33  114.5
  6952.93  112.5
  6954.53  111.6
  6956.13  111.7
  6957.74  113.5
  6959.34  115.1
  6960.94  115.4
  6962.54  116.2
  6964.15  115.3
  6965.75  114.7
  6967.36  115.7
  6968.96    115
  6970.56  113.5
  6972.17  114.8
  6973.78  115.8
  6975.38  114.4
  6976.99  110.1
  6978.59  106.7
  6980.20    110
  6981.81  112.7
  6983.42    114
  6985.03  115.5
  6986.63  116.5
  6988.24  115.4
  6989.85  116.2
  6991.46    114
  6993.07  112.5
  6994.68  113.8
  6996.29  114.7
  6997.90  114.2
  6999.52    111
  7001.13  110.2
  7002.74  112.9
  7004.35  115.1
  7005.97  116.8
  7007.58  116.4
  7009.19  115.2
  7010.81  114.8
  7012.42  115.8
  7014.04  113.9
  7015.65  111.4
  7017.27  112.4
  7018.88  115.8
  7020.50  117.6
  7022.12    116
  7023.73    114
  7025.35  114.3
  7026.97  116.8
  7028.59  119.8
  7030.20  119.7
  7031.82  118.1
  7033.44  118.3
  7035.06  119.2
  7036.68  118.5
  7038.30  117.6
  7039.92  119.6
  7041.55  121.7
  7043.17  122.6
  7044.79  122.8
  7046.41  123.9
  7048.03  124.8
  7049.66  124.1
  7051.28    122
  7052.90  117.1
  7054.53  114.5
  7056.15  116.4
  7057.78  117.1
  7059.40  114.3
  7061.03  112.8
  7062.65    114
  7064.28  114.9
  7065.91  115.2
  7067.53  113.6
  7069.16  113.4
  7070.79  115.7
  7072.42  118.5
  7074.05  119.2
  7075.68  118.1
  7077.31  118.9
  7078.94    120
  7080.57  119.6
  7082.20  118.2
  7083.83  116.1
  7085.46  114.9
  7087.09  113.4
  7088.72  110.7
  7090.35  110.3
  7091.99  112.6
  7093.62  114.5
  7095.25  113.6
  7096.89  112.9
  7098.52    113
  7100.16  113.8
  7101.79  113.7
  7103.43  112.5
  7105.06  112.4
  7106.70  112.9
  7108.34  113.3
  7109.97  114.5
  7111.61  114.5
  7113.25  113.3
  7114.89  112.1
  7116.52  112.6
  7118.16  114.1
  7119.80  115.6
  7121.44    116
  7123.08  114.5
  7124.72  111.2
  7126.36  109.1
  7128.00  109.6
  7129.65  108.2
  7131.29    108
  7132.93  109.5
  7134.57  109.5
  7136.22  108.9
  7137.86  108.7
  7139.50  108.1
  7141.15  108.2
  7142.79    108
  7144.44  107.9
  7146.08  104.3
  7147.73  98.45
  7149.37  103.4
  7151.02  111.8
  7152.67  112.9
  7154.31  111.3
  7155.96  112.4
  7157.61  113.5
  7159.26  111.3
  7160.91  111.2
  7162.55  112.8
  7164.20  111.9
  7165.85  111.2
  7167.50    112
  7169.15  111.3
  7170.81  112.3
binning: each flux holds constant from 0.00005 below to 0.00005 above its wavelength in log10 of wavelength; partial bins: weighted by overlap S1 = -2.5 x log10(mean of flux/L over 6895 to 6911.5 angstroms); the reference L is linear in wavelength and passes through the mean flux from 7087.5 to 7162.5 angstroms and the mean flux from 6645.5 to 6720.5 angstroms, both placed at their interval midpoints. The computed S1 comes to 0.06 mag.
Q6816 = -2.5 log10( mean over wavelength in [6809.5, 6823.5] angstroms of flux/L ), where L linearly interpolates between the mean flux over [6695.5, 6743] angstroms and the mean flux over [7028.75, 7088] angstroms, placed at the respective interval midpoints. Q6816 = 0.06 mag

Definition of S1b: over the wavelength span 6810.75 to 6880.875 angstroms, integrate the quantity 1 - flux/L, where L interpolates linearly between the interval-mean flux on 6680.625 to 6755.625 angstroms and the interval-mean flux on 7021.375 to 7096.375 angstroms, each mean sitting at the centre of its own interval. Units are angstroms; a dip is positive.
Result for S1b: 4.9 angstroms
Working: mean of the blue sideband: 112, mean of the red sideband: 117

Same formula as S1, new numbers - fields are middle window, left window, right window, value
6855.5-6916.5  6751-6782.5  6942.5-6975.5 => 0.07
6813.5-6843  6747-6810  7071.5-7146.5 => 0.03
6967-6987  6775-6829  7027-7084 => 0.02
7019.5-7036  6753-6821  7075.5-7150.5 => -0.06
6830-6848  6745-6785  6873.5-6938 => 0.02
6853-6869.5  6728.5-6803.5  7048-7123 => 0.07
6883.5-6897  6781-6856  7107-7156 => 0.02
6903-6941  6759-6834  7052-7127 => 0.02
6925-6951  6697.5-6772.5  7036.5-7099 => 0.02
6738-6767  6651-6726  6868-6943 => 0.01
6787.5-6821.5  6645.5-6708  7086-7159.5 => 0.06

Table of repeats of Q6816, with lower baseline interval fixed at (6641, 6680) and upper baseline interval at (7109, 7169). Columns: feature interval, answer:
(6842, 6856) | 0.093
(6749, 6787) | 0.047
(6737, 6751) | 0.047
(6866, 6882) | 0.080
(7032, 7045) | -0.075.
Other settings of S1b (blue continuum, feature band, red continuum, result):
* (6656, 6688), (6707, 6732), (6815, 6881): 0.3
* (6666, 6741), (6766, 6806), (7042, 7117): 1.6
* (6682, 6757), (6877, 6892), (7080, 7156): 0.9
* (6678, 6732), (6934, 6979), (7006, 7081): 0.9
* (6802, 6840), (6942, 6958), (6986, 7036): -0.2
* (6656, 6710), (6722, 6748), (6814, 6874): 0.1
